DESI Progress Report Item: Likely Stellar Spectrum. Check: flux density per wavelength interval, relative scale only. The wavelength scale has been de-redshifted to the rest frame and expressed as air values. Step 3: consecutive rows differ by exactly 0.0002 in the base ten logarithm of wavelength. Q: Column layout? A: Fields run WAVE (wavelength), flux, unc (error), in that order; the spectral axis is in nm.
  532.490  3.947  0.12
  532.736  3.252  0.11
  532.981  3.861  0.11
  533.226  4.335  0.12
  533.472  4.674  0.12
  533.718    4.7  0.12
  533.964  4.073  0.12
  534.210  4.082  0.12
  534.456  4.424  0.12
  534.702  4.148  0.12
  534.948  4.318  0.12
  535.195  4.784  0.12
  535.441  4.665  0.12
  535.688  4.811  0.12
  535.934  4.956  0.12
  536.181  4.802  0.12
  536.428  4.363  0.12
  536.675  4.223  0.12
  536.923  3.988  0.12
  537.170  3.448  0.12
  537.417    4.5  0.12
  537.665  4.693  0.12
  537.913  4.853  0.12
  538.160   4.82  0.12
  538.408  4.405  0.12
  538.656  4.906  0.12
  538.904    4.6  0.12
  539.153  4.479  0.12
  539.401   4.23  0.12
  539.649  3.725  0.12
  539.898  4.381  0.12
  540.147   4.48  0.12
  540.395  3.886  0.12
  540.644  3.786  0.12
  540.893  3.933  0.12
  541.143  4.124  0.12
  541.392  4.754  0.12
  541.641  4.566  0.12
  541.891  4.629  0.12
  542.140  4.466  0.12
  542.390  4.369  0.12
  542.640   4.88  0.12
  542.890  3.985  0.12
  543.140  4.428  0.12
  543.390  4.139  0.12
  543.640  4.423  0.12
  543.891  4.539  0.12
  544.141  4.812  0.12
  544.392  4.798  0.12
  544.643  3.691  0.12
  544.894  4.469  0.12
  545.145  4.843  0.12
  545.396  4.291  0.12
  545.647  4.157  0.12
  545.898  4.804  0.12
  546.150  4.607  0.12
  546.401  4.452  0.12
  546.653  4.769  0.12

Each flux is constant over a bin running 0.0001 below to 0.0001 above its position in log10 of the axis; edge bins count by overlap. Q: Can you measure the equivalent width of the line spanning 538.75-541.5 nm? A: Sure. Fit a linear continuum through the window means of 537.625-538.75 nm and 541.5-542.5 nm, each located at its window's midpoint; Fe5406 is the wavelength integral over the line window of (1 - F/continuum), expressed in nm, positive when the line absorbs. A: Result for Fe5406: 0.24 nm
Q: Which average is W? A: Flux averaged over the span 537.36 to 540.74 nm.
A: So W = 4.41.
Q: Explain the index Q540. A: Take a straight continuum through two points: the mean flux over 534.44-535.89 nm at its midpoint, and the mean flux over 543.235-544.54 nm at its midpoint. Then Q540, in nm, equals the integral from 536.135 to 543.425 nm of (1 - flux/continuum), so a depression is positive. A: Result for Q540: 0.29 nm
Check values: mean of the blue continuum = 4.56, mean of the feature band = 4.36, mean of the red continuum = 4.52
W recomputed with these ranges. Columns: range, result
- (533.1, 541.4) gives 4.39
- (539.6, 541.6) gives 4.17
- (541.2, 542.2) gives 4.58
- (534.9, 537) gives 4.56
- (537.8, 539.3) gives 4.67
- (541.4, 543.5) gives 4.45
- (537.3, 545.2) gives 4.42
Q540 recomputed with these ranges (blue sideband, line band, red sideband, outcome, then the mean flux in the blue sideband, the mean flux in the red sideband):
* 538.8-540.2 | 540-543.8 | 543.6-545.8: 0.04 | 4.3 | 4.45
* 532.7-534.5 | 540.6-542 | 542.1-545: 0.01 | 4.21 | 4.41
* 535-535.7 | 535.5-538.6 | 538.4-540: 0.04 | 4.7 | 4.39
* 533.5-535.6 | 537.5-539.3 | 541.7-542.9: -0.08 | 4.42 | 4.52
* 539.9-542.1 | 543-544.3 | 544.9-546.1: -0.01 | 4.28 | 4.52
